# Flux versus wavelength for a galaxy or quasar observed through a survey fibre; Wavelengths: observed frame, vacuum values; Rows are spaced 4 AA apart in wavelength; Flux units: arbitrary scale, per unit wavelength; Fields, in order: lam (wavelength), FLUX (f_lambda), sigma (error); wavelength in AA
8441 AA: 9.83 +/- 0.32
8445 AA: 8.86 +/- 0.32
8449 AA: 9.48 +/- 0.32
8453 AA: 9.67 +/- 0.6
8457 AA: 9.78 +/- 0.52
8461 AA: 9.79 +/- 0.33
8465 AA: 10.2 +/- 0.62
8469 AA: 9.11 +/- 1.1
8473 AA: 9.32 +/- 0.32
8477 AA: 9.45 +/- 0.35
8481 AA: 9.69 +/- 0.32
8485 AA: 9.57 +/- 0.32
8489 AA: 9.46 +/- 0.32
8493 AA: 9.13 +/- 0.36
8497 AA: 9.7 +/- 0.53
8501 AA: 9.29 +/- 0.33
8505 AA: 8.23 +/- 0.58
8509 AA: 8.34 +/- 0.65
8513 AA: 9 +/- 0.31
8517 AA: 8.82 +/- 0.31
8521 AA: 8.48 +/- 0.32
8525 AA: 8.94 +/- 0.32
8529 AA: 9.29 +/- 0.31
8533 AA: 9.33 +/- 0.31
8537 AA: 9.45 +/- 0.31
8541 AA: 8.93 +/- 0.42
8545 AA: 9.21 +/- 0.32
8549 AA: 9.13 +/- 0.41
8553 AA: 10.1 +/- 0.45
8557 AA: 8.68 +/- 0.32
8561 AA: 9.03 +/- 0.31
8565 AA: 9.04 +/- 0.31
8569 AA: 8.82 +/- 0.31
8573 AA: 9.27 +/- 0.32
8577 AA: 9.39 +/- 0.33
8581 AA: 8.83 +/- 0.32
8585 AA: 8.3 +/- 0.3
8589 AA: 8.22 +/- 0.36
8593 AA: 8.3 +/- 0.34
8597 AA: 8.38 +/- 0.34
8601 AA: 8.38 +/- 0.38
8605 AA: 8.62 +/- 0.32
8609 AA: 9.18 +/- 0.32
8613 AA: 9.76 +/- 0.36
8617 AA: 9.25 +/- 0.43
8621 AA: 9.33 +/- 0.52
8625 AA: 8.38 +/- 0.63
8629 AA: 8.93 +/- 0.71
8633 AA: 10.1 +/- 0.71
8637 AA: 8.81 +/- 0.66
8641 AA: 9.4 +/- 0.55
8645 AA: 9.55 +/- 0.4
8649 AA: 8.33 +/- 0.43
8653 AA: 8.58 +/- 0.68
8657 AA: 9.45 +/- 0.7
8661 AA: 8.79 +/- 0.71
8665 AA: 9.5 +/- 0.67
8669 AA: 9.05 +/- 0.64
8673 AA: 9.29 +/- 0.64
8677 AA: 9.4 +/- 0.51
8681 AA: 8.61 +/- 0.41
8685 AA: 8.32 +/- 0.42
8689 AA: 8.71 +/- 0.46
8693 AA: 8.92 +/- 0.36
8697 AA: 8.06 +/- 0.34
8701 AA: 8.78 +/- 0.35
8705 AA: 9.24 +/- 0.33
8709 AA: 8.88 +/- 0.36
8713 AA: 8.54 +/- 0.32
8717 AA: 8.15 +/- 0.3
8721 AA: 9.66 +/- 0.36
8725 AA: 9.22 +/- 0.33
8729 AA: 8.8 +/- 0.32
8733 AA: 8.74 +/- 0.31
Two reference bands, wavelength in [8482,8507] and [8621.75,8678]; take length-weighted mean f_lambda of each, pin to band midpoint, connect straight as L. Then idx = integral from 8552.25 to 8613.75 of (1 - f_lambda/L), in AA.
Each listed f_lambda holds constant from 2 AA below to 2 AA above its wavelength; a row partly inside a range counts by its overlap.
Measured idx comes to 2.1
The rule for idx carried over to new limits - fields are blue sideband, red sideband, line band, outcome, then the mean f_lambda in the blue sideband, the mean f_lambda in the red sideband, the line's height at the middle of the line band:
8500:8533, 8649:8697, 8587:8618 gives 0.4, 8.82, 8.9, 8.86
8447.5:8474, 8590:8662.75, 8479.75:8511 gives 1.1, 9.64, 8.96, 9.5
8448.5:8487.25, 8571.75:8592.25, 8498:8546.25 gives 1.3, 9.61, 8.75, 9.2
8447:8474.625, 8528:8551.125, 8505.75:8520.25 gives 1.1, 9.63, 9.23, 9.36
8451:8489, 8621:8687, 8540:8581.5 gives 0.8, 9.61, 9.04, 9.33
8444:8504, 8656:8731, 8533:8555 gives -0.1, 9.49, 8.91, 9.3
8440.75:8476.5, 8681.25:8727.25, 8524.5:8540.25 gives 0.1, 9.54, 8.76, 9.31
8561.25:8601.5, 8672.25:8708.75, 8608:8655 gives -2.0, 8.72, 8.8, 8.76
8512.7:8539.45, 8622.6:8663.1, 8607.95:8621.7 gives -0.5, 9.05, 9.04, 9.04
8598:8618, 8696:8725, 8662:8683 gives -0.6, 8.99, 8.81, 8.88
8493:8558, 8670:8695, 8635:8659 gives -0.3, 9.07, 8.88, 8.92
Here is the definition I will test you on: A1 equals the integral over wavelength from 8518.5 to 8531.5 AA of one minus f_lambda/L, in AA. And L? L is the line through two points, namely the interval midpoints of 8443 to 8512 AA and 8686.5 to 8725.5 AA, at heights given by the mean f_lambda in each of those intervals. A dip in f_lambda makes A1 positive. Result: 0.4 AA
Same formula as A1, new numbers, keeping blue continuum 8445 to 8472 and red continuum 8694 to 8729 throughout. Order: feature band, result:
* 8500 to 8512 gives 1.09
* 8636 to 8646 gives -0.26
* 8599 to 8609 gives 0.56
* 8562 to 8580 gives 0.28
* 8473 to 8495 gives 0.17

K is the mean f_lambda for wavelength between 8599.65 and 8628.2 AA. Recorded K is 9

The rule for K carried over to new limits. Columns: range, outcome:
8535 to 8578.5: 9.18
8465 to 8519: 9.2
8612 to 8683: 9.13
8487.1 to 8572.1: 9.07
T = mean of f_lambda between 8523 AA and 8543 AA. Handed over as 9.19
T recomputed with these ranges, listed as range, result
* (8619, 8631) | 8.88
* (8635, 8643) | 9.11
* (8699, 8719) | 8.72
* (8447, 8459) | 9.64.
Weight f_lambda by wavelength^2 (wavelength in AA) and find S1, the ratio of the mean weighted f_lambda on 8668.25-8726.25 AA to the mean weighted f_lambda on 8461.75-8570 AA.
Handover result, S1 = 1.00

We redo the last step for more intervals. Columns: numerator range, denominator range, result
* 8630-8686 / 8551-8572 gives 1.02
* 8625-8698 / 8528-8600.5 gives 1.03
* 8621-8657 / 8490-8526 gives 1.05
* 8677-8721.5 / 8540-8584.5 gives 0.99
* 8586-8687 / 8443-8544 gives 1.00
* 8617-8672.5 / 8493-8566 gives 1.03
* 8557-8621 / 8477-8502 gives 0.96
